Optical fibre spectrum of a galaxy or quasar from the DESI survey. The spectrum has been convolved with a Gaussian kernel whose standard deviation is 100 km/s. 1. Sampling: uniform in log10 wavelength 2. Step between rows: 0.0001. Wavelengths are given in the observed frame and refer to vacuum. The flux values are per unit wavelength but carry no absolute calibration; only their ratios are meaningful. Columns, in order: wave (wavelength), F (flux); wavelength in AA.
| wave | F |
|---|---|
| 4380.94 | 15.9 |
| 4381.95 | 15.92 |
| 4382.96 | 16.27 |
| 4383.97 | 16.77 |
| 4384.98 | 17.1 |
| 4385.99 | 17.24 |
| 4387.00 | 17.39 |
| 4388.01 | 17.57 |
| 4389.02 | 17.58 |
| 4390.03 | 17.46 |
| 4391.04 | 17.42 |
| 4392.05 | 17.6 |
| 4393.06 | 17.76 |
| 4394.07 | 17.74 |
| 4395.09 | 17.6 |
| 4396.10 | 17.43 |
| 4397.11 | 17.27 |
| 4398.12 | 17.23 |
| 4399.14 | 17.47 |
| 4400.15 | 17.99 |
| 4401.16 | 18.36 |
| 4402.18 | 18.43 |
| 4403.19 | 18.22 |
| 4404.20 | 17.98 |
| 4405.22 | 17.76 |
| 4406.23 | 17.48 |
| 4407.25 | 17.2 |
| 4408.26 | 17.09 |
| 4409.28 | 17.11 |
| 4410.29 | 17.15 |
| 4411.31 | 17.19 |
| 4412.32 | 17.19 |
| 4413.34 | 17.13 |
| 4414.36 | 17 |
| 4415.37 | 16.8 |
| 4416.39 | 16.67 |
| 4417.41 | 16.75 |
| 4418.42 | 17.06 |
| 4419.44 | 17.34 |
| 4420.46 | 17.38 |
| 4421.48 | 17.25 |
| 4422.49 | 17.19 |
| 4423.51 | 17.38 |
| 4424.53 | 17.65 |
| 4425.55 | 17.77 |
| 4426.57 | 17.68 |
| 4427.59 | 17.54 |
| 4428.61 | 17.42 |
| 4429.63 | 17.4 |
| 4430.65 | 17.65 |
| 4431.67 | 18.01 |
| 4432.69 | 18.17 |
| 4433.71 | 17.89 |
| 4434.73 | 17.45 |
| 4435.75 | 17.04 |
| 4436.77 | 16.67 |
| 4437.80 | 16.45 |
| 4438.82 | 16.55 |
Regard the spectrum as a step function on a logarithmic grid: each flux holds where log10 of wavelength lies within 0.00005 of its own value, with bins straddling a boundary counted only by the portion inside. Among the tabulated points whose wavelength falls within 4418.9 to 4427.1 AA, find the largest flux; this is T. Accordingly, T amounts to 17.77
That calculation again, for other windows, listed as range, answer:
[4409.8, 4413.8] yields 17.19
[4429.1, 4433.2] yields 18.17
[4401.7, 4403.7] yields 18.43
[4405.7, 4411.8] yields 17.48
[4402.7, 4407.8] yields 18.22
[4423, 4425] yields 17.65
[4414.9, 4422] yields 17.38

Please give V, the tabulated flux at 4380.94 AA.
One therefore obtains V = 15.9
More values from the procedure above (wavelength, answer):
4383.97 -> 16.77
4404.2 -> 17.98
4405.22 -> 17.76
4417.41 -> 16.75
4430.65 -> 17.65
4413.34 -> 17.13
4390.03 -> 17.46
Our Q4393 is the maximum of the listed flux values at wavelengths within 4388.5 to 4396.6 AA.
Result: 17.76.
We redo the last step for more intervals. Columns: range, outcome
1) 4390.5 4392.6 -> 17.6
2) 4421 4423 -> 17.25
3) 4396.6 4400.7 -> 17.99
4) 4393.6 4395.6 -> 17.74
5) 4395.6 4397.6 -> 17.43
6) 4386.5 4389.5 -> 17.58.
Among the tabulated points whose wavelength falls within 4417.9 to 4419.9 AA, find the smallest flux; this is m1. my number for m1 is 17.06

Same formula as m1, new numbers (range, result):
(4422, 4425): 17.19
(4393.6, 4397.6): 17.27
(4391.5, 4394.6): 17.6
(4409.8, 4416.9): 16.67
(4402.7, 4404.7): 17.98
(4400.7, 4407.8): 17.2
